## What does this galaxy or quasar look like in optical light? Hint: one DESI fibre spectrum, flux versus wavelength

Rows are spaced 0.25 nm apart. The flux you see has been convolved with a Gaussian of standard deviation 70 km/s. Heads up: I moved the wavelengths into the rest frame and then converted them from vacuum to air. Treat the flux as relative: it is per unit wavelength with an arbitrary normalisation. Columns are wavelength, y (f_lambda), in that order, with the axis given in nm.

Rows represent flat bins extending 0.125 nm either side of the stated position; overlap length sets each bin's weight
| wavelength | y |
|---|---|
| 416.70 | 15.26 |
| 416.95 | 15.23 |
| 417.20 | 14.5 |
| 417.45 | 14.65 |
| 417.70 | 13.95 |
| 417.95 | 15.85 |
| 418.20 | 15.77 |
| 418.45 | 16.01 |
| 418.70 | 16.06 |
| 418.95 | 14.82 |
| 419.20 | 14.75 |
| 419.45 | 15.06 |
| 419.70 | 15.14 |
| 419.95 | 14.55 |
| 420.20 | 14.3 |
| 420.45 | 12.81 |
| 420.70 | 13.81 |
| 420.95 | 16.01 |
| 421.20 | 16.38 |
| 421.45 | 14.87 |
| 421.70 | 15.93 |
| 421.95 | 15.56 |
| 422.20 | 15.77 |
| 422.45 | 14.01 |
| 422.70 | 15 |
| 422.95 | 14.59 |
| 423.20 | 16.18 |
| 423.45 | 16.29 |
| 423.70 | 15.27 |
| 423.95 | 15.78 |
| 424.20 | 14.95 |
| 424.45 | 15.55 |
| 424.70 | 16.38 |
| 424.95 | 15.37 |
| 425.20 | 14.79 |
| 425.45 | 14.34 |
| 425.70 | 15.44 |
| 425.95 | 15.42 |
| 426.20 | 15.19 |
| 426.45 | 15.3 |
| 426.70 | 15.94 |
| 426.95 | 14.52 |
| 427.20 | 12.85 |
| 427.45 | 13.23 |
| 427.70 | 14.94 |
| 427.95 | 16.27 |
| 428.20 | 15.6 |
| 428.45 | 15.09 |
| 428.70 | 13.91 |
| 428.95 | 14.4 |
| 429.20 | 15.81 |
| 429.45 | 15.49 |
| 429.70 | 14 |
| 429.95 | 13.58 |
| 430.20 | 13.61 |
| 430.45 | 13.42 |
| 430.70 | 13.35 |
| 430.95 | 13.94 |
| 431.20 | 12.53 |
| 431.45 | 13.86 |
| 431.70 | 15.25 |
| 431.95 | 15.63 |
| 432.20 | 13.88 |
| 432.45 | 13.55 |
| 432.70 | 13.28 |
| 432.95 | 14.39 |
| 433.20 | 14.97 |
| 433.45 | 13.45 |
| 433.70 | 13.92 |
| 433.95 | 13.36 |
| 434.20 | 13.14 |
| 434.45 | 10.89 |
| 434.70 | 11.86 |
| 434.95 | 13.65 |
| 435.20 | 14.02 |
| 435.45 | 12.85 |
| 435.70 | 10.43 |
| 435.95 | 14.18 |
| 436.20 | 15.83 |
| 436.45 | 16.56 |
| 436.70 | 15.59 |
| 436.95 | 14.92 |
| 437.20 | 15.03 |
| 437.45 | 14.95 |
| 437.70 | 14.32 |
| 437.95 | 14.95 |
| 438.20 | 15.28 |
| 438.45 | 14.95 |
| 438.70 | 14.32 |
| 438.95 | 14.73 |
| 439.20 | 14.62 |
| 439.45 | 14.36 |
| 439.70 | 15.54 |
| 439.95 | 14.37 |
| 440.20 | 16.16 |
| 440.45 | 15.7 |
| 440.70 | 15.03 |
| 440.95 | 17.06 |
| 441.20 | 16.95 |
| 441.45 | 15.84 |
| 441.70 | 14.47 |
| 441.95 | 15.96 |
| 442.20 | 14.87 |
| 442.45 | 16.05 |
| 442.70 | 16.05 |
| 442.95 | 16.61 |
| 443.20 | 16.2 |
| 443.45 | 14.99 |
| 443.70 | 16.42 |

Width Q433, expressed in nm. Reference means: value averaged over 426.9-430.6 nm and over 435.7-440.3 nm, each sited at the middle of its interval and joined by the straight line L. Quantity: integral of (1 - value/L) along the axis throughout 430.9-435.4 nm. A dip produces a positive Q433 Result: 0.32 nm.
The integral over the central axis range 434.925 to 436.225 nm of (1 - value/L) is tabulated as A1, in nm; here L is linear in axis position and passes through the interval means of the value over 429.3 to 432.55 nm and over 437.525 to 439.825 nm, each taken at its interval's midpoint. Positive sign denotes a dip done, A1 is 0.11 nm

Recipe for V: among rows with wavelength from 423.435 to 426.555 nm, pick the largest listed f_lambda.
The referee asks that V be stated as 16.38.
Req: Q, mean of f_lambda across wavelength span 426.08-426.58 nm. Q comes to 15.3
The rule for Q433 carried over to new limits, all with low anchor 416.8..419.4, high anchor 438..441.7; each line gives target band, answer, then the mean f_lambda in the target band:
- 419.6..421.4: 0.055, 14.7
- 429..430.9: 0.132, 14.2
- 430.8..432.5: 0.128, 14.1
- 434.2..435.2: 0.182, 12.5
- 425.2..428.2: 0.066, 14.9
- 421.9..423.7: -0.016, 15.3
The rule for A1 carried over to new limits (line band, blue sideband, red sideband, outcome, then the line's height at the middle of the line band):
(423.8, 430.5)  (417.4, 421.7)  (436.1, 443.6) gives 0.128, 15.2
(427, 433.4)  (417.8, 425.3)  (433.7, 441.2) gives 0.242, 14.8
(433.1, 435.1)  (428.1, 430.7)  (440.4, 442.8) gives 0.242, 15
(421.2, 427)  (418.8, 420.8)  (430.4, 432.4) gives -0.443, 14.3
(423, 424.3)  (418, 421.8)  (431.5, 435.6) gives -0.085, 14.7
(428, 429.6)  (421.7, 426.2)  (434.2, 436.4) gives -0.078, 14.4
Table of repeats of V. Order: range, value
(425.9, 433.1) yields 16.27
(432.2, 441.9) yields 17.06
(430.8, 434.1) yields 15.63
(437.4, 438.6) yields 15.28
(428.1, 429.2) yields 15.81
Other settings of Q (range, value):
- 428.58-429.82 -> 14.7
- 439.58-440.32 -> 15.3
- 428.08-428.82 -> 14.9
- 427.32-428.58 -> 15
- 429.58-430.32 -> 13.7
